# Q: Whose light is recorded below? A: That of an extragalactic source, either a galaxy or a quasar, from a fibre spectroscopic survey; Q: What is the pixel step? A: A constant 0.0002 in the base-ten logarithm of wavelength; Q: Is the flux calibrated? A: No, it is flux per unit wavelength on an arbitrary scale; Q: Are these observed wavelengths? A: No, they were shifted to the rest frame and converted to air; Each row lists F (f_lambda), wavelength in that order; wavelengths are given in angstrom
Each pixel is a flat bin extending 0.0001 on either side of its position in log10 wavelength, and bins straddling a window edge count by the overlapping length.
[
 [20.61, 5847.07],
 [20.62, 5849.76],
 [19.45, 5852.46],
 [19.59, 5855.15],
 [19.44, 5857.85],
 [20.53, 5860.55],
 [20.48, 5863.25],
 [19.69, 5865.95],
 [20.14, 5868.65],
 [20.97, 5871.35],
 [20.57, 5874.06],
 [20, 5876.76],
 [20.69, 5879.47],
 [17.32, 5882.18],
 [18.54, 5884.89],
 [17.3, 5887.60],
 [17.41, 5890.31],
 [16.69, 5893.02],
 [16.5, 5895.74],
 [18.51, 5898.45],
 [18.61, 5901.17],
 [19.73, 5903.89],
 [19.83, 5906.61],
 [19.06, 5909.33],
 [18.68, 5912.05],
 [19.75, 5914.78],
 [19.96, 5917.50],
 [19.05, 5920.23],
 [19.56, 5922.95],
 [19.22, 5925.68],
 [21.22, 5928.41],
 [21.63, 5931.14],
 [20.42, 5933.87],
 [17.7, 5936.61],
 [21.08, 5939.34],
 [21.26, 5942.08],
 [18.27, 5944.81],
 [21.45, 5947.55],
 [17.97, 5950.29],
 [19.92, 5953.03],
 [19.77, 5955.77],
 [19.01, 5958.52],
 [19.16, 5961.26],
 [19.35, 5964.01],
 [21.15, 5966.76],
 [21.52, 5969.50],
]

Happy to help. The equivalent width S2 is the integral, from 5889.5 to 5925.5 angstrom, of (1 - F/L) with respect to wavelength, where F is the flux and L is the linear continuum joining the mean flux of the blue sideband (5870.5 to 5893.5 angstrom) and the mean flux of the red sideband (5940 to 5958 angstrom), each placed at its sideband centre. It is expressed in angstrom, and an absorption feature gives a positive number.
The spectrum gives 0.9 angstrom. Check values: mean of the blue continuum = 18.9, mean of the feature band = 18.8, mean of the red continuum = 19.8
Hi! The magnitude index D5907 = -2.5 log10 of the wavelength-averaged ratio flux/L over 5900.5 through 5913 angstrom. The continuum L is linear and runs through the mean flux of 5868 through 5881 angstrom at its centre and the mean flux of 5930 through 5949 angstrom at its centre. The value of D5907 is 0.061 mag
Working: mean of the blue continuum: 20.4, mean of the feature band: 19.2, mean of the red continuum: 20.2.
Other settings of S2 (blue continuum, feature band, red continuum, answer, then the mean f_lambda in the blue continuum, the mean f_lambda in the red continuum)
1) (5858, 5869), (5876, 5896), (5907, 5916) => 1.7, 20.1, 19.2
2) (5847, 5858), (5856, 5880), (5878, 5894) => -1.5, 19.9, 18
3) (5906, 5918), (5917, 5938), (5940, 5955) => -0.3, 19.4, 19.8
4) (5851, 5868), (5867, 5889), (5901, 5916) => 0.3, 19.9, 19.3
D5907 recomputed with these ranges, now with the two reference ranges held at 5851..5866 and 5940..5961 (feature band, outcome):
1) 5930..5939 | -0.02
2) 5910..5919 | 0.02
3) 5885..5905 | 0.11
